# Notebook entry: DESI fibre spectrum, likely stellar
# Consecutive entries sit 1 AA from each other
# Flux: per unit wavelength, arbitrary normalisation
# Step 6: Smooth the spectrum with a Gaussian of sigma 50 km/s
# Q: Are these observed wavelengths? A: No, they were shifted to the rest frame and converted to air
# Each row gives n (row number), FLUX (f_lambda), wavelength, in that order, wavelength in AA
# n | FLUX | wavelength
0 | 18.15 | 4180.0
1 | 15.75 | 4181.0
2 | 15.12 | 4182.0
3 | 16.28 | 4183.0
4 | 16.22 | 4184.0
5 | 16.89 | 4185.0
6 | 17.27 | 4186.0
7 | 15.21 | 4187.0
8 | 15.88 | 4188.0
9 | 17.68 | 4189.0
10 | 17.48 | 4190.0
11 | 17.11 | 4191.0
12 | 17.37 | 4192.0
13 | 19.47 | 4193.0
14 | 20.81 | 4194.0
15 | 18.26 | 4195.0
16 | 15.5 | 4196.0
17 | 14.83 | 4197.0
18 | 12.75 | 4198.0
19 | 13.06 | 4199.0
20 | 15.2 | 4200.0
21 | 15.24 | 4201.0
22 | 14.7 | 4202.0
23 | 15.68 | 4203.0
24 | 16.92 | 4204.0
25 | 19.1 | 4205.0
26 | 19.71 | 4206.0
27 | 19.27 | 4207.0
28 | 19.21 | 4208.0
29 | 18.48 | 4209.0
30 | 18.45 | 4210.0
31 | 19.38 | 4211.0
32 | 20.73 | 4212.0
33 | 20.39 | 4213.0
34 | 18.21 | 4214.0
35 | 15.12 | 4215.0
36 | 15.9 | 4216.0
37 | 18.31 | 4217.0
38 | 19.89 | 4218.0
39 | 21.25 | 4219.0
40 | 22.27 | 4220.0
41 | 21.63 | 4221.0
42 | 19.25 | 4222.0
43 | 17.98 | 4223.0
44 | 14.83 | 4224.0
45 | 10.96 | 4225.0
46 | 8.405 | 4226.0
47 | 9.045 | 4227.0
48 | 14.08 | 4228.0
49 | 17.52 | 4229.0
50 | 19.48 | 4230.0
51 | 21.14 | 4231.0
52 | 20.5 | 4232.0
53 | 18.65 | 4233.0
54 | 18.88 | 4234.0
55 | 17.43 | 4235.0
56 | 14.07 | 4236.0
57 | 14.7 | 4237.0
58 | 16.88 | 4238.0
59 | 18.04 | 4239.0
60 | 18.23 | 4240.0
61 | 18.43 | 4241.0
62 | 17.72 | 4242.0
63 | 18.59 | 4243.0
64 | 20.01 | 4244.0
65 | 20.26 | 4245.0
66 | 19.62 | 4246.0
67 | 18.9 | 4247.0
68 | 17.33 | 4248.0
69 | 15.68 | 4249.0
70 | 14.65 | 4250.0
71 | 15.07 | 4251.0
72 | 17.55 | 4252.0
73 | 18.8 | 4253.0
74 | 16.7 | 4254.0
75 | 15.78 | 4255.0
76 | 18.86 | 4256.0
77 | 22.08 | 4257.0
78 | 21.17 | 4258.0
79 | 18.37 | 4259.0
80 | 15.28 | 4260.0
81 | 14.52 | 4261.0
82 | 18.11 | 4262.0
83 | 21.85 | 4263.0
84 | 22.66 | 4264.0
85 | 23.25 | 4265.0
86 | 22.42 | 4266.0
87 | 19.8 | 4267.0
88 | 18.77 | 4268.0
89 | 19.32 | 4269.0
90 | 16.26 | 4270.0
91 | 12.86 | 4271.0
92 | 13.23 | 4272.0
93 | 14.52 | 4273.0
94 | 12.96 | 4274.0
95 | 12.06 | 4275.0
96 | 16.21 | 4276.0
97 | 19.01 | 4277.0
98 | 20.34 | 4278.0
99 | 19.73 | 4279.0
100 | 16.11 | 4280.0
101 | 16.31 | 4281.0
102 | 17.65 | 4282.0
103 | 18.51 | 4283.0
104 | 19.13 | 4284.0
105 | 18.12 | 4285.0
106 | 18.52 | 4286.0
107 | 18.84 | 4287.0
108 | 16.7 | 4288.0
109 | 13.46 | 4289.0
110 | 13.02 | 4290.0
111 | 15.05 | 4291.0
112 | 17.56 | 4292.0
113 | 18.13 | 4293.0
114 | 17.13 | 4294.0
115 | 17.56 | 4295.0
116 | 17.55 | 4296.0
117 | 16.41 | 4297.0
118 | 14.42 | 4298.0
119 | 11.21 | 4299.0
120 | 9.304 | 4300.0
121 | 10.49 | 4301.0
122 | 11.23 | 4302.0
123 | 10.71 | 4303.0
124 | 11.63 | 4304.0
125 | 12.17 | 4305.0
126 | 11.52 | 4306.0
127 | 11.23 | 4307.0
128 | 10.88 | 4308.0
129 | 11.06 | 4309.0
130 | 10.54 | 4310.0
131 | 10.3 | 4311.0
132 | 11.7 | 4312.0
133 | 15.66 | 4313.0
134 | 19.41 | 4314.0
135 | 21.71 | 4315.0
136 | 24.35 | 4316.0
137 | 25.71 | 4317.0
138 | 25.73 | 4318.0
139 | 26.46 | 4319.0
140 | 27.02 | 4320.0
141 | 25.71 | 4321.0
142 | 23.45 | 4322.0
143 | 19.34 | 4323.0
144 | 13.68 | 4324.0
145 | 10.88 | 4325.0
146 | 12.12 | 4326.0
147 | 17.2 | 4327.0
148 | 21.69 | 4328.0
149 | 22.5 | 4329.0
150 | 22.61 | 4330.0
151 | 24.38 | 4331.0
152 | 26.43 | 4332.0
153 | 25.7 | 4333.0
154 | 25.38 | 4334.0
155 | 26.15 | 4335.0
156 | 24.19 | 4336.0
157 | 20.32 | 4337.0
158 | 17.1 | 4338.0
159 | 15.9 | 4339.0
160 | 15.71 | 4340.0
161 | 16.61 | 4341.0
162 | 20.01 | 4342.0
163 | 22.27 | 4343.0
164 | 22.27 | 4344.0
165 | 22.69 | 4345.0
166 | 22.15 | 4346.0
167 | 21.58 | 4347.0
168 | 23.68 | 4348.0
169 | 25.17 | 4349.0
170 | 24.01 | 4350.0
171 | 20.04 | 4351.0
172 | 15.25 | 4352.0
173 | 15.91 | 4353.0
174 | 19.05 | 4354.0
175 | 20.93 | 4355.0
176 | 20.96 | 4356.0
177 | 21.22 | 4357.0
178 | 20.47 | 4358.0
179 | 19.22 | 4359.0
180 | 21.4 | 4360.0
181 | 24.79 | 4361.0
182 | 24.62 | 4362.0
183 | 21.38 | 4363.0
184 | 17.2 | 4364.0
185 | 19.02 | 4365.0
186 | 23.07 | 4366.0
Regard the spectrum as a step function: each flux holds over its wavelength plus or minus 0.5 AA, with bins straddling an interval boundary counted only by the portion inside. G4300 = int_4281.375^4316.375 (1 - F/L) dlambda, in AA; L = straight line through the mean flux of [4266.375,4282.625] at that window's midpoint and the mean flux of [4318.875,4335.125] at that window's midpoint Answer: 7.26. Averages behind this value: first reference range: 16.6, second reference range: 21.6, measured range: 14.9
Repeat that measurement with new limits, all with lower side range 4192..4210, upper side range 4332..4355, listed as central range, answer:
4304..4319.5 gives 2.9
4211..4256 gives 1.0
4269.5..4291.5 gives 3.4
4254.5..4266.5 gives -0.5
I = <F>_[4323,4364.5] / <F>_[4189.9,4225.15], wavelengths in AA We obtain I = 1.2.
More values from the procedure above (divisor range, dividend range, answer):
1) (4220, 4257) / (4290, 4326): 0.93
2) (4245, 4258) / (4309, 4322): 1.13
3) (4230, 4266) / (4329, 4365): 1.16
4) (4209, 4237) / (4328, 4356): 1.22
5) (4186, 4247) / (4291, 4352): 1.06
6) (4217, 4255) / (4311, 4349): 1.21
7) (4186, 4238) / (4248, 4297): 1.01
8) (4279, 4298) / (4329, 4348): 1.28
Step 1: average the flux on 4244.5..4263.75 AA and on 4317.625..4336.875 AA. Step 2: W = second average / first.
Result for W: 1.23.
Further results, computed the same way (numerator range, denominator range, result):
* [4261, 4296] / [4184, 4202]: 1.06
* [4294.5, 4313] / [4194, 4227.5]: 0.72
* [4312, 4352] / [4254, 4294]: 1.21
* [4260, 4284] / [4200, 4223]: 0.95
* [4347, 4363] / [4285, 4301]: 1.36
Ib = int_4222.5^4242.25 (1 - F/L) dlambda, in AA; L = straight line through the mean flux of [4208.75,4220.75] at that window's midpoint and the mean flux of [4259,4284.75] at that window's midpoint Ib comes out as 2.4 AA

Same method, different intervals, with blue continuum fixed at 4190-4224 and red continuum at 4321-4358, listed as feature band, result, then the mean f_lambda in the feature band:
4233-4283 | 3.16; 17.7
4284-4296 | 1.66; 16.9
